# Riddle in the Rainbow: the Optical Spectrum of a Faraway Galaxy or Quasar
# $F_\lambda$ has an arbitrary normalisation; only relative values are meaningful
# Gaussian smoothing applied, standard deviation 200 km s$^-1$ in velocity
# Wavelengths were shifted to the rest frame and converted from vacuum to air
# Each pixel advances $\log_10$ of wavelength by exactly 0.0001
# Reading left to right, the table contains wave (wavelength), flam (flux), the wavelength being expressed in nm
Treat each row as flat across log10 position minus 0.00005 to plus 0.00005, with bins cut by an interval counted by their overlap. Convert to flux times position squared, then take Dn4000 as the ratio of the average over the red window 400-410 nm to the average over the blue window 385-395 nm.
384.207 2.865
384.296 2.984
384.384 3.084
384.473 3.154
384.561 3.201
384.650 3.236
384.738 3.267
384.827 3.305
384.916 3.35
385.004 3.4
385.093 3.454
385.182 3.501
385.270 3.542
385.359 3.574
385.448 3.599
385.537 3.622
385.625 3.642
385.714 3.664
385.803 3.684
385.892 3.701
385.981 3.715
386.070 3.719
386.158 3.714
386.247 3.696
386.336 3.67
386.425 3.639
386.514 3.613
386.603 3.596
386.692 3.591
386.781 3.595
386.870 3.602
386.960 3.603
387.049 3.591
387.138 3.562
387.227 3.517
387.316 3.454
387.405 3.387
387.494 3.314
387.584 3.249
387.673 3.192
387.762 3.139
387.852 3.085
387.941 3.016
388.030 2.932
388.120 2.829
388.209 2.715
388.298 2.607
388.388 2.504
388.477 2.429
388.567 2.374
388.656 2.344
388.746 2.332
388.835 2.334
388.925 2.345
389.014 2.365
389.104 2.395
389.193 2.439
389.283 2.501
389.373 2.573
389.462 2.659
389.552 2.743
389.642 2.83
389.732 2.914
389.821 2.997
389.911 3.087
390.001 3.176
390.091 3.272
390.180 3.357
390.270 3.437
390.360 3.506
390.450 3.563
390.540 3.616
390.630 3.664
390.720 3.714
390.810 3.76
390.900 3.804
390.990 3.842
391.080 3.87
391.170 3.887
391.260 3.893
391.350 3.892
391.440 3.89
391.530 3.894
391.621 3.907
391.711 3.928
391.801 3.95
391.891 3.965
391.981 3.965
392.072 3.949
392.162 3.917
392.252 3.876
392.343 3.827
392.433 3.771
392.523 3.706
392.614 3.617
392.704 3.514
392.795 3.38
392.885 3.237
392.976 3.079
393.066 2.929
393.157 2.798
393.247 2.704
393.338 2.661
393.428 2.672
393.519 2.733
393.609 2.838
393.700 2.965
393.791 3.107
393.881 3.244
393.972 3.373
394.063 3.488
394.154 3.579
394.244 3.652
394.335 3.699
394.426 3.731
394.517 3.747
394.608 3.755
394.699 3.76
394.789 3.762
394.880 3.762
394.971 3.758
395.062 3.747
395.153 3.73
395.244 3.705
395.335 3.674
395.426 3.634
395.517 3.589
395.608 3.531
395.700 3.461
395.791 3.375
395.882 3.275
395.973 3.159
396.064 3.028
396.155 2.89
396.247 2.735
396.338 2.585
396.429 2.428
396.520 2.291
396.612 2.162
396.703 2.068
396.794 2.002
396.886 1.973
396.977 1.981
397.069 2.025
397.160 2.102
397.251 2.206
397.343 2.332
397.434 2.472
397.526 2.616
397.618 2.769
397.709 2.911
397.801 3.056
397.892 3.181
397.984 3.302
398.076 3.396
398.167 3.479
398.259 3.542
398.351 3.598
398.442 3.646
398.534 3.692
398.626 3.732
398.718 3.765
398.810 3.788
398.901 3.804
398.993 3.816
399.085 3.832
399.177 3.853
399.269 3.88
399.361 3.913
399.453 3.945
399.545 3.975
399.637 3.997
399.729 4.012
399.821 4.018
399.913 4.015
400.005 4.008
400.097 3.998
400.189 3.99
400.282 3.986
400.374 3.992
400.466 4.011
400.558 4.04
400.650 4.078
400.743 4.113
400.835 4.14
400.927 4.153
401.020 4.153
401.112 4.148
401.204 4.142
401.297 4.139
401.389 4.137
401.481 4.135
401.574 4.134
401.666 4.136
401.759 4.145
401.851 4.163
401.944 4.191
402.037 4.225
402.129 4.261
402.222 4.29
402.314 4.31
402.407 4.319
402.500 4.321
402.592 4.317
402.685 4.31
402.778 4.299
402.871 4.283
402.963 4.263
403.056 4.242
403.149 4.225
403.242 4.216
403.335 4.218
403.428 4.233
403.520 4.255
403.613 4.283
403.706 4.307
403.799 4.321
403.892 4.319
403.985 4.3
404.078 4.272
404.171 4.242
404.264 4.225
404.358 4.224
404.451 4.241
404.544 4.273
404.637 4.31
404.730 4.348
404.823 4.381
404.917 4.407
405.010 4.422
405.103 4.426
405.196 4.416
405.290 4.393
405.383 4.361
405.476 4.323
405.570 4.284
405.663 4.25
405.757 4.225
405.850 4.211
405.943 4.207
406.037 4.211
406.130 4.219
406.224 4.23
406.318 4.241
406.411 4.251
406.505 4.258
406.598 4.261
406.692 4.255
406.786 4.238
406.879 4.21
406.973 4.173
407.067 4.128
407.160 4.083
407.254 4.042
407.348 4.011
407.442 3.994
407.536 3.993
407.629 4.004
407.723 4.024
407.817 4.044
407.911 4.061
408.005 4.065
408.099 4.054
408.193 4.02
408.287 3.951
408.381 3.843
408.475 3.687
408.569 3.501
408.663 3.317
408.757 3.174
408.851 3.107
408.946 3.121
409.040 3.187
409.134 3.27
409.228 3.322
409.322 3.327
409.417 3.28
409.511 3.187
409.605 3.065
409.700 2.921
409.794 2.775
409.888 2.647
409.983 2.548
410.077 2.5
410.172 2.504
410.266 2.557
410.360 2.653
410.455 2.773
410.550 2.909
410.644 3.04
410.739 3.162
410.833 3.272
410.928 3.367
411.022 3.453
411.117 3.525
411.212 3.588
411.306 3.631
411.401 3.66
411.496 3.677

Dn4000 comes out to 1.3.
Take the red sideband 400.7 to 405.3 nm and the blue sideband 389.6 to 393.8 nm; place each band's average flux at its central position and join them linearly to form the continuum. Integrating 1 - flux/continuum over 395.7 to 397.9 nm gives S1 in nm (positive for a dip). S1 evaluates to 0.72 nm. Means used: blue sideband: 3.47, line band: 2.58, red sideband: 4.25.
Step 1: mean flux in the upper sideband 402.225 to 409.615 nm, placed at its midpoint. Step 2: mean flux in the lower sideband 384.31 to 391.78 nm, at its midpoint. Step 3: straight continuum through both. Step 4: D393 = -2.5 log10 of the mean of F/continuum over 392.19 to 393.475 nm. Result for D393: 0.07 mag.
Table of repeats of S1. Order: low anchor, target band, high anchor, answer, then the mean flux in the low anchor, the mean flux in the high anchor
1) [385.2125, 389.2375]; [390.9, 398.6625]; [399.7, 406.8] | 0.820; 3.21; 4.22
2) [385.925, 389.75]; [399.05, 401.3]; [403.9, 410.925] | -0.321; 3.06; 3.79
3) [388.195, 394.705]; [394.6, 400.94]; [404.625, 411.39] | 0.117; 3.27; 3.72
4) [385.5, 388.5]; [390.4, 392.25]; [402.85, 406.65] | -0.126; 3.38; 4.28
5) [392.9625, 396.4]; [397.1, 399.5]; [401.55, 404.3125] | 0.265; 3.31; 4.25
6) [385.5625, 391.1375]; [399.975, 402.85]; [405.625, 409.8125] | -0.420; 3.21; 3.83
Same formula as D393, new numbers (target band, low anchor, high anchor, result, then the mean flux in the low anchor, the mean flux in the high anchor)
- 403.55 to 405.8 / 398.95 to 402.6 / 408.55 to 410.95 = -0.192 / 4.08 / 3.01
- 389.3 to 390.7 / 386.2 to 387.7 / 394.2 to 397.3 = 0.071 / 3.52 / 3.08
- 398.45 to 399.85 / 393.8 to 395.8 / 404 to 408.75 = -0.011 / 3.62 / 4.15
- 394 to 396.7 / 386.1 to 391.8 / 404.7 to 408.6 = 0.070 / 3.24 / 4.16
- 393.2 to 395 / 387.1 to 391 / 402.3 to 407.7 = 0.020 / 3.01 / 4.25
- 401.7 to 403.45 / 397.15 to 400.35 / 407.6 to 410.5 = -0.230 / 3.52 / 3.3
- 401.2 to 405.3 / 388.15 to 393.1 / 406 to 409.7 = -0.163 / 3.27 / 3.82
